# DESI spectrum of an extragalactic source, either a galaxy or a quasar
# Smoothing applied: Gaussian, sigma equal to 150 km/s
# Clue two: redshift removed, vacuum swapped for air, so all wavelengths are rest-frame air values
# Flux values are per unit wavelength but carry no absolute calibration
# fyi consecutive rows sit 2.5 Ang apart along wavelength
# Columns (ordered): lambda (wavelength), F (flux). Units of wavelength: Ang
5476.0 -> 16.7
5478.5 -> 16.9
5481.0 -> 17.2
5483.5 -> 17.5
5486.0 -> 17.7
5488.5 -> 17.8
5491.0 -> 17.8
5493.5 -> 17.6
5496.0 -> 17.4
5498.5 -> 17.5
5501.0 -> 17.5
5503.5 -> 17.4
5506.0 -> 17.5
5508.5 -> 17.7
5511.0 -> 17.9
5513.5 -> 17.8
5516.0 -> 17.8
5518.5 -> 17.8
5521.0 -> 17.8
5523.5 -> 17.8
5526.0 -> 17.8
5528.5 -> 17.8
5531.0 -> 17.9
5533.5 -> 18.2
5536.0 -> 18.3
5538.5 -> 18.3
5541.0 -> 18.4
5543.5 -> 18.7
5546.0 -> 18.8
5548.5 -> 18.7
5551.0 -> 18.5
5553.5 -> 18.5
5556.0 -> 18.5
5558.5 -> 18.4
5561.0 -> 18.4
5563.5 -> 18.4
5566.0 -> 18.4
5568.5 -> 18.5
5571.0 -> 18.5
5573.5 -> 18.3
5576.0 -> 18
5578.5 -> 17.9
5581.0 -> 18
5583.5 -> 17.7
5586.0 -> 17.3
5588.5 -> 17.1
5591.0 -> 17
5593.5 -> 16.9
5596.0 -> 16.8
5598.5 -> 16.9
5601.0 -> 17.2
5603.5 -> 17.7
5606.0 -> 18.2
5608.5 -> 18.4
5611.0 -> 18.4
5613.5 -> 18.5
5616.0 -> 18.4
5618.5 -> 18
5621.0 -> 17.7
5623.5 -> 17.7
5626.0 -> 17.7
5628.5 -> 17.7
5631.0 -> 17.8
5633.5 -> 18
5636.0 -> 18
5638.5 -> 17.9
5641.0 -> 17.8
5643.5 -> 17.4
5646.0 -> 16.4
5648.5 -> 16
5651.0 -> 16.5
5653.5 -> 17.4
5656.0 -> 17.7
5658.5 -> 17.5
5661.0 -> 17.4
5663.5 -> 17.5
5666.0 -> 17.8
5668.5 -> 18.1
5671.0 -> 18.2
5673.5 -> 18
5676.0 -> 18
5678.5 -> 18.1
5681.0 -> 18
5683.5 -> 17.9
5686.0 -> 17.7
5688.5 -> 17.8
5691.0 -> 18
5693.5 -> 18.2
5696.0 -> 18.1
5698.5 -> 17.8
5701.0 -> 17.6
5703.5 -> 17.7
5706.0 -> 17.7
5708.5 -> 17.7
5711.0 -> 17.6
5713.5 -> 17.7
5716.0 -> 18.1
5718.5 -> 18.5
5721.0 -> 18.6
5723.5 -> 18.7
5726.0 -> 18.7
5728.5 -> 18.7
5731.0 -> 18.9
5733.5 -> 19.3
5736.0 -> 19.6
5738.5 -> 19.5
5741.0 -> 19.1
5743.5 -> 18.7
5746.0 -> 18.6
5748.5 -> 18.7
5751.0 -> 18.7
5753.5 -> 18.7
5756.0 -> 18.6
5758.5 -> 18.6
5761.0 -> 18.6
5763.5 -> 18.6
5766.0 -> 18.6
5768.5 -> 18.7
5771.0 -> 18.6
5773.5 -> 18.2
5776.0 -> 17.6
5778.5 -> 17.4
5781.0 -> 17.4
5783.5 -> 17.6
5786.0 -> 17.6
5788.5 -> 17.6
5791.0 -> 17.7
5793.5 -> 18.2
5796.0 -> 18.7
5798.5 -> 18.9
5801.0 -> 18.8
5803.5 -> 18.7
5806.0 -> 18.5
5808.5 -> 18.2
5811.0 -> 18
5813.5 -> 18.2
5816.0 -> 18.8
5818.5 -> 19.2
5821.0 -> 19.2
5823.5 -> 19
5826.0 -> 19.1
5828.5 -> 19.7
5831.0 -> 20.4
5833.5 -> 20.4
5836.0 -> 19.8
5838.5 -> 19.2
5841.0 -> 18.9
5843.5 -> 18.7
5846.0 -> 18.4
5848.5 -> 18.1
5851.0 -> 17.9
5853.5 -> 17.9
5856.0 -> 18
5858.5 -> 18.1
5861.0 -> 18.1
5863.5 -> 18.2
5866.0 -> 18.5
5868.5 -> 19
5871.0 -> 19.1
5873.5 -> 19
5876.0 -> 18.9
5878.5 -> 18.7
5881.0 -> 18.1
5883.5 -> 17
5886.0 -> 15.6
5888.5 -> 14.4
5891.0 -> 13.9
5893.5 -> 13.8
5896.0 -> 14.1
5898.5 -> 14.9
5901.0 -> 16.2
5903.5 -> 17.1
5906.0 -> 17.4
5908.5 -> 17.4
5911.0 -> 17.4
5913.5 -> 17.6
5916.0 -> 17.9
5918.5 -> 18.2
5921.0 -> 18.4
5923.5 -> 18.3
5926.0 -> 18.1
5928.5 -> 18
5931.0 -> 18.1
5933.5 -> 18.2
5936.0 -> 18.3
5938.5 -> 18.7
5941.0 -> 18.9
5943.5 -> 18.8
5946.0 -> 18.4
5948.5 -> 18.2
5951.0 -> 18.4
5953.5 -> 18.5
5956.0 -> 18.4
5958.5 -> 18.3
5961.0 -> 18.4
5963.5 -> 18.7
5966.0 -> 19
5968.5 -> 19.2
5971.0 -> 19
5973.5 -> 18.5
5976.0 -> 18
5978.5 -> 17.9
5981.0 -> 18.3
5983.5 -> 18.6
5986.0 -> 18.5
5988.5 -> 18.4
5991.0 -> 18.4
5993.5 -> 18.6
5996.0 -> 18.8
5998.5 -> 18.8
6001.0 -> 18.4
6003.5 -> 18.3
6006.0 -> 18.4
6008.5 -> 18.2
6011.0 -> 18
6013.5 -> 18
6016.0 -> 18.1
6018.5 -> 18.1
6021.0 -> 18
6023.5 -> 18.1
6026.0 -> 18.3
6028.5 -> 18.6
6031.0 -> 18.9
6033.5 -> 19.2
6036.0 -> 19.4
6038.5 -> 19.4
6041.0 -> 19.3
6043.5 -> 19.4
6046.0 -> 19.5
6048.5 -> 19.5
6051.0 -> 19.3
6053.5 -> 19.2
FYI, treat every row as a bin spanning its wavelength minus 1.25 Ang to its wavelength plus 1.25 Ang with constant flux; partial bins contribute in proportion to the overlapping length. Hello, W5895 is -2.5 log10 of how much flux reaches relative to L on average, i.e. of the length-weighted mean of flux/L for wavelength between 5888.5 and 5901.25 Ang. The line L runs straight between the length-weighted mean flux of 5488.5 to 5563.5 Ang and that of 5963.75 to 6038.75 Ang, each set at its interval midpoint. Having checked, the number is 0.263 mag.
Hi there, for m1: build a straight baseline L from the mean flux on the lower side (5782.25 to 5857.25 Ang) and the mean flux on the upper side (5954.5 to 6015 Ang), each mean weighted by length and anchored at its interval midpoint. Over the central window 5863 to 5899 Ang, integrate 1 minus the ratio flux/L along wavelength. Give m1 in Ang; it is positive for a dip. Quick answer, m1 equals 3.3 Ang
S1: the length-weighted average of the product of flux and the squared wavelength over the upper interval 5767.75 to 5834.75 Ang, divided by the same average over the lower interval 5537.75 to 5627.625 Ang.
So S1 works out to 1.1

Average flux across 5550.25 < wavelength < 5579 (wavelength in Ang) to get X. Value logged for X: 18.4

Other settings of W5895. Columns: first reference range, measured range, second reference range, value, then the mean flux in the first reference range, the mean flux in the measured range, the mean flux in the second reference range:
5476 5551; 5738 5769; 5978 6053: -0.03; 17.8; 18.7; 18.6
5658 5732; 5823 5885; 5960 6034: -0.03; 18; 18.7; 18.4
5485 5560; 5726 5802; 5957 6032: -0.02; 18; 18.5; 18.4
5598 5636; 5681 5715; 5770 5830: 0.02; 17.9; 17.8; 18.4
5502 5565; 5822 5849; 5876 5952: -0.11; 18.1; 19.3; 17.3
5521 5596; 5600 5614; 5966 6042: 0.00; 18.1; 18.1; 18.5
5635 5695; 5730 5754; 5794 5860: -0.05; 17.6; 19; 18.8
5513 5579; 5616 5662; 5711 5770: 0.06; 18.2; 17.5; 18.7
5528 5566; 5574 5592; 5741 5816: 0.05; 18.4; 17.6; 18.3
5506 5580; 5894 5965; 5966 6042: 0.04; 18.2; 17.8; 18.5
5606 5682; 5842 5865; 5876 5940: -0.06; 17.7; 18.2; 17.1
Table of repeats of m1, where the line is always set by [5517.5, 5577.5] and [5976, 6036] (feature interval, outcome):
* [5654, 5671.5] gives 0.6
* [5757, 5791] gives 0.5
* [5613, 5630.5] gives 0.4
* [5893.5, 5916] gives 2.4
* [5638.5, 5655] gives 1.2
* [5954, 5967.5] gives -0.1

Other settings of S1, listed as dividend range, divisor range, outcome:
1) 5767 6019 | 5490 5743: 1.11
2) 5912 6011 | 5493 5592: 1.18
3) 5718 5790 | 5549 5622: 1.09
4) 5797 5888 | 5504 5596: 1.14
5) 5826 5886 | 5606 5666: 1.14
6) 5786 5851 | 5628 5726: 1.11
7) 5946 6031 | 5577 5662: 1.19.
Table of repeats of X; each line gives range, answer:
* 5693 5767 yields 18.5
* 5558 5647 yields 17.8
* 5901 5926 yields 17.7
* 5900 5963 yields 18.1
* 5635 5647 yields 17.5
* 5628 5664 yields 17.4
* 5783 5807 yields 18.2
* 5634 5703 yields 17.7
